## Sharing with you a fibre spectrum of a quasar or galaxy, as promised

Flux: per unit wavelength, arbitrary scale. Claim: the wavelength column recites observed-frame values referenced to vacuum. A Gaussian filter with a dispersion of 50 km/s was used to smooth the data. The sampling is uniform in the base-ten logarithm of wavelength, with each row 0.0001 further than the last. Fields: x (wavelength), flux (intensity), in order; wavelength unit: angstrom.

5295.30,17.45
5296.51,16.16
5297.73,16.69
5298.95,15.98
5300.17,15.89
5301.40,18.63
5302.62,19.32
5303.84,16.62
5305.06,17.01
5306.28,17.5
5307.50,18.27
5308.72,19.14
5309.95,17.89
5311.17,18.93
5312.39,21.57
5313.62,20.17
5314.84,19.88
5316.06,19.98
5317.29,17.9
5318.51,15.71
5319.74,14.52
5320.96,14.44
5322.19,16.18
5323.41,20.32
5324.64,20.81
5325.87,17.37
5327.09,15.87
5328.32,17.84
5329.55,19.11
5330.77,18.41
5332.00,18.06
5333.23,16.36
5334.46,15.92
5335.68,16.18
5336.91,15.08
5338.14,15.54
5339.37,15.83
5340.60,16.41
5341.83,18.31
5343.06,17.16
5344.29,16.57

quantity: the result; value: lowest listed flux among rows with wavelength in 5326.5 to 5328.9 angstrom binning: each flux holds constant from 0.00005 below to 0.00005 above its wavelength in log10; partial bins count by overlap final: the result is 15.87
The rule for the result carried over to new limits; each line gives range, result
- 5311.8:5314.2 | 20.17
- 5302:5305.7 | 16.62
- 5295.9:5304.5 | 15.89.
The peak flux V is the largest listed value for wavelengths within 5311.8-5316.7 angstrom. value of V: 21.57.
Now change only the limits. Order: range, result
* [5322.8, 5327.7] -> 20.81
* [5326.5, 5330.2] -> 19.11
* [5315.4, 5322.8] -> 19.98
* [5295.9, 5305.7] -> 19.32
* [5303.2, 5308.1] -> 18.27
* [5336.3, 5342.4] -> 18.31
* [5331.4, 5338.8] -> 18.06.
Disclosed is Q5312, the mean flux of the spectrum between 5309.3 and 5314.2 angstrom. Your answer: 19.6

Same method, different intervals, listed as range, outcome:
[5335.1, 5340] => 15.6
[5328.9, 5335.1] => 17.6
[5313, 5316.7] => 20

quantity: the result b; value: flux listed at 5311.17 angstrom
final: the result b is 18.93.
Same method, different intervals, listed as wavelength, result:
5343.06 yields 17.16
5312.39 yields 21.57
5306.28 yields 17.5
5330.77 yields 18.41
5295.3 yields 17.45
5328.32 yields 17.84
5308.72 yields 19.14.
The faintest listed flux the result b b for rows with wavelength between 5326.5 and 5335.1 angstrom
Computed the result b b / 15.87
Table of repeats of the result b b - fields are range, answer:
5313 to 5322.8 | 14.44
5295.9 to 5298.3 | 16.16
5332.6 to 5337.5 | 15.08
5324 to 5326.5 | 17.37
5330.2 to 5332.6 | 18.06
